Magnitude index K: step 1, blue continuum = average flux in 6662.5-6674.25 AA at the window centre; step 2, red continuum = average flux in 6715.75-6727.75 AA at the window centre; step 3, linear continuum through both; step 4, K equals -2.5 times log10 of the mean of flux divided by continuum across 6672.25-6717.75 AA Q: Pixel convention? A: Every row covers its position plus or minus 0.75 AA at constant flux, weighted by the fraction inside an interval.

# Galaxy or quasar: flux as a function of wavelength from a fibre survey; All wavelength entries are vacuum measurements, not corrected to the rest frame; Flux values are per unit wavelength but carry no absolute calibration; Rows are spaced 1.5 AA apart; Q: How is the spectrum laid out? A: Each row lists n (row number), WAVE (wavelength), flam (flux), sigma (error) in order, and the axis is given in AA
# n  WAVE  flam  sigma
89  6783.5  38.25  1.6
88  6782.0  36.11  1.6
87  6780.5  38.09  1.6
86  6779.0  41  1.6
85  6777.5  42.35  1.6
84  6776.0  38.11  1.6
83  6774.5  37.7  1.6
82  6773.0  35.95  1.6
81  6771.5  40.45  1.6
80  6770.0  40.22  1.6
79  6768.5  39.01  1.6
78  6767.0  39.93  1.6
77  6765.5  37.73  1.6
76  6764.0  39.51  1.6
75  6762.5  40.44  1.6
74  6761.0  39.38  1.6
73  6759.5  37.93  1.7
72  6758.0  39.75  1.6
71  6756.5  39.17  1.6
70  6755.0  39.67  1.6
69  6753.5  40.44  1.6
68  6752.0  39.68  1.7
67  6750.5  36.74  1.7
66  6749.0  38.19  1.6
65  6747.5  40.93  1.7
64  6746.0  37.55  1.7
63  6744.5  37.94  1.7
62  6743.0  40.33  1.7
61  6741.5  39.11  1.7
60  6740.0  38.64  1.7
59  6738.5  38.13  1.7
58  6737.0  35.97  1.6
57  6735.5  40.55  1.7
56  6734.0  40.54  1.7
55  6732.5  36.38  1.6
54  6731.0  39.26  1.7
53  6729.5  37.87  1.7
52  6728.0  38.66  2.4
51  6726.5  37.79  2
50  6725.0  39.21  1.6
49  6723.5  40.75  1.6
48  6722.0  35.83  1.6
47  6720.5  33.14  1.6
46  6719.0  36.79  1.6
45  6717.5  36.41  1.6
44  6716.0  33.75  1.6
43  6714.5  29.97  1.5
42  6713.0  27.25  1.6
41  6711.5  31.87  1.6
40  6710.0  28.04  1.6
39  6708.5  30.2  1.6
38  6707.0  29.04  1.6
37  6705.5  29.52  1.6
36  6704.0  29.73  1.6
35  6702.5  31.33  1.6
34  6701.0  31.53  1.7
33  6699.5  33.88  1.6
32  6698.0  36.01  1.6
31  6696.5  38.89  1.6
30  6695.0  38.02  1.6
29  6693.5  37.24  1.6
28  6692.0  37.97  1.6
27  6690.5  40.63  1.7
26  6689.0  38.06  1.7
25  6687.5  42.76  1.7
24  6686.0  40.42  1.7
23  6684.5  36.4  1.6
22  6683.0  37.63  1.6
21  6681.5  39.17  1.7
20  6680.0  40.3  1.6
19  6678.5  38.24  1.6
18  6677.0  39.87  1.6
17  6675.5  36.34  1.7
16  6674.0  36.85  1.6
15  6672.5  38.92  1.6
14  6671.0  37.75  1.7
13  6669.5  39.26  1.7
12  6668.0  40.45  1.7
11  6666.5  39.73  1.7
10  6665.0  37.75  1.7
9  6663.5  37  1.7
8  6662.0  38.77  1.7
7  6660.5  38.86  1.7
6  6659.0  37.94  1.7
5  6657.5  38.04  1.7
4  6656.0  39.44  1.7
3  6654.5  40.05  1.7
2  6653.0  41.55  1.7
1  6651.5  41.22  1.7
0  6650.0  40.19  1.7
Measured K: 0.07 mag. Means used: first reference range 38.5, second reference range 36.9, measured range 35.3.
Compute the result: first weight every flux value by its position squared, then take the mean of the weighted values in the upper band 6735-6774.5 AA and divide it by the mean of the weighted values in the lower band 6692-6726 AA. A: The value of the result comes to 1.17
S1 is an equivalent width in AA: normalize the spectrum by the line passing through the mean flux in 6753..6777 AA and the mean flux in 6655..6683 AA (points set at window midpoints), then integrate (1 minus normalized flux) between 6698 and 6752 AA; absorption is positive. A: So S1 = 4.6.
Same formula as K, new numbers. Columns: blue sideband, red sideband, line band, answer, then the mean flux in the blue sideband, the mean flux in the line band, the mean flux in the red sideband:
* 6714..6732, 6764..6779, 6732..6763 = -0.028 mag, 36.7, 38.9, 39.2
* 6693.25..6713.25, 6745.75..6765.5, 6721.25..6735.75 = -0.088 mag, 32.3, 38.6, 39.2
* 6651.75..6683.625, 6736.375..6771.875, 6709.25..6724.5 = 0.164 mag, 38.8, 33.5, 39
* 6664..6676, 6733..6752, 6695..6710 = 0.191 mag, 38.4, 32.3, 38.7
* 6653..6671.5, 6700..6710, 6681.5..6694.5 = -0.158 mag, 38.9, 38.9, 30.2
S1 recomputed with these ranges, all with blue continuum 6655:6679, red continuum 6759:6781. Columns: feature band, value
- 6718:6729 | 0.4 AA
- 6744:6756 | 0.0 AA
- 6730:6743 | 0.1 AA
